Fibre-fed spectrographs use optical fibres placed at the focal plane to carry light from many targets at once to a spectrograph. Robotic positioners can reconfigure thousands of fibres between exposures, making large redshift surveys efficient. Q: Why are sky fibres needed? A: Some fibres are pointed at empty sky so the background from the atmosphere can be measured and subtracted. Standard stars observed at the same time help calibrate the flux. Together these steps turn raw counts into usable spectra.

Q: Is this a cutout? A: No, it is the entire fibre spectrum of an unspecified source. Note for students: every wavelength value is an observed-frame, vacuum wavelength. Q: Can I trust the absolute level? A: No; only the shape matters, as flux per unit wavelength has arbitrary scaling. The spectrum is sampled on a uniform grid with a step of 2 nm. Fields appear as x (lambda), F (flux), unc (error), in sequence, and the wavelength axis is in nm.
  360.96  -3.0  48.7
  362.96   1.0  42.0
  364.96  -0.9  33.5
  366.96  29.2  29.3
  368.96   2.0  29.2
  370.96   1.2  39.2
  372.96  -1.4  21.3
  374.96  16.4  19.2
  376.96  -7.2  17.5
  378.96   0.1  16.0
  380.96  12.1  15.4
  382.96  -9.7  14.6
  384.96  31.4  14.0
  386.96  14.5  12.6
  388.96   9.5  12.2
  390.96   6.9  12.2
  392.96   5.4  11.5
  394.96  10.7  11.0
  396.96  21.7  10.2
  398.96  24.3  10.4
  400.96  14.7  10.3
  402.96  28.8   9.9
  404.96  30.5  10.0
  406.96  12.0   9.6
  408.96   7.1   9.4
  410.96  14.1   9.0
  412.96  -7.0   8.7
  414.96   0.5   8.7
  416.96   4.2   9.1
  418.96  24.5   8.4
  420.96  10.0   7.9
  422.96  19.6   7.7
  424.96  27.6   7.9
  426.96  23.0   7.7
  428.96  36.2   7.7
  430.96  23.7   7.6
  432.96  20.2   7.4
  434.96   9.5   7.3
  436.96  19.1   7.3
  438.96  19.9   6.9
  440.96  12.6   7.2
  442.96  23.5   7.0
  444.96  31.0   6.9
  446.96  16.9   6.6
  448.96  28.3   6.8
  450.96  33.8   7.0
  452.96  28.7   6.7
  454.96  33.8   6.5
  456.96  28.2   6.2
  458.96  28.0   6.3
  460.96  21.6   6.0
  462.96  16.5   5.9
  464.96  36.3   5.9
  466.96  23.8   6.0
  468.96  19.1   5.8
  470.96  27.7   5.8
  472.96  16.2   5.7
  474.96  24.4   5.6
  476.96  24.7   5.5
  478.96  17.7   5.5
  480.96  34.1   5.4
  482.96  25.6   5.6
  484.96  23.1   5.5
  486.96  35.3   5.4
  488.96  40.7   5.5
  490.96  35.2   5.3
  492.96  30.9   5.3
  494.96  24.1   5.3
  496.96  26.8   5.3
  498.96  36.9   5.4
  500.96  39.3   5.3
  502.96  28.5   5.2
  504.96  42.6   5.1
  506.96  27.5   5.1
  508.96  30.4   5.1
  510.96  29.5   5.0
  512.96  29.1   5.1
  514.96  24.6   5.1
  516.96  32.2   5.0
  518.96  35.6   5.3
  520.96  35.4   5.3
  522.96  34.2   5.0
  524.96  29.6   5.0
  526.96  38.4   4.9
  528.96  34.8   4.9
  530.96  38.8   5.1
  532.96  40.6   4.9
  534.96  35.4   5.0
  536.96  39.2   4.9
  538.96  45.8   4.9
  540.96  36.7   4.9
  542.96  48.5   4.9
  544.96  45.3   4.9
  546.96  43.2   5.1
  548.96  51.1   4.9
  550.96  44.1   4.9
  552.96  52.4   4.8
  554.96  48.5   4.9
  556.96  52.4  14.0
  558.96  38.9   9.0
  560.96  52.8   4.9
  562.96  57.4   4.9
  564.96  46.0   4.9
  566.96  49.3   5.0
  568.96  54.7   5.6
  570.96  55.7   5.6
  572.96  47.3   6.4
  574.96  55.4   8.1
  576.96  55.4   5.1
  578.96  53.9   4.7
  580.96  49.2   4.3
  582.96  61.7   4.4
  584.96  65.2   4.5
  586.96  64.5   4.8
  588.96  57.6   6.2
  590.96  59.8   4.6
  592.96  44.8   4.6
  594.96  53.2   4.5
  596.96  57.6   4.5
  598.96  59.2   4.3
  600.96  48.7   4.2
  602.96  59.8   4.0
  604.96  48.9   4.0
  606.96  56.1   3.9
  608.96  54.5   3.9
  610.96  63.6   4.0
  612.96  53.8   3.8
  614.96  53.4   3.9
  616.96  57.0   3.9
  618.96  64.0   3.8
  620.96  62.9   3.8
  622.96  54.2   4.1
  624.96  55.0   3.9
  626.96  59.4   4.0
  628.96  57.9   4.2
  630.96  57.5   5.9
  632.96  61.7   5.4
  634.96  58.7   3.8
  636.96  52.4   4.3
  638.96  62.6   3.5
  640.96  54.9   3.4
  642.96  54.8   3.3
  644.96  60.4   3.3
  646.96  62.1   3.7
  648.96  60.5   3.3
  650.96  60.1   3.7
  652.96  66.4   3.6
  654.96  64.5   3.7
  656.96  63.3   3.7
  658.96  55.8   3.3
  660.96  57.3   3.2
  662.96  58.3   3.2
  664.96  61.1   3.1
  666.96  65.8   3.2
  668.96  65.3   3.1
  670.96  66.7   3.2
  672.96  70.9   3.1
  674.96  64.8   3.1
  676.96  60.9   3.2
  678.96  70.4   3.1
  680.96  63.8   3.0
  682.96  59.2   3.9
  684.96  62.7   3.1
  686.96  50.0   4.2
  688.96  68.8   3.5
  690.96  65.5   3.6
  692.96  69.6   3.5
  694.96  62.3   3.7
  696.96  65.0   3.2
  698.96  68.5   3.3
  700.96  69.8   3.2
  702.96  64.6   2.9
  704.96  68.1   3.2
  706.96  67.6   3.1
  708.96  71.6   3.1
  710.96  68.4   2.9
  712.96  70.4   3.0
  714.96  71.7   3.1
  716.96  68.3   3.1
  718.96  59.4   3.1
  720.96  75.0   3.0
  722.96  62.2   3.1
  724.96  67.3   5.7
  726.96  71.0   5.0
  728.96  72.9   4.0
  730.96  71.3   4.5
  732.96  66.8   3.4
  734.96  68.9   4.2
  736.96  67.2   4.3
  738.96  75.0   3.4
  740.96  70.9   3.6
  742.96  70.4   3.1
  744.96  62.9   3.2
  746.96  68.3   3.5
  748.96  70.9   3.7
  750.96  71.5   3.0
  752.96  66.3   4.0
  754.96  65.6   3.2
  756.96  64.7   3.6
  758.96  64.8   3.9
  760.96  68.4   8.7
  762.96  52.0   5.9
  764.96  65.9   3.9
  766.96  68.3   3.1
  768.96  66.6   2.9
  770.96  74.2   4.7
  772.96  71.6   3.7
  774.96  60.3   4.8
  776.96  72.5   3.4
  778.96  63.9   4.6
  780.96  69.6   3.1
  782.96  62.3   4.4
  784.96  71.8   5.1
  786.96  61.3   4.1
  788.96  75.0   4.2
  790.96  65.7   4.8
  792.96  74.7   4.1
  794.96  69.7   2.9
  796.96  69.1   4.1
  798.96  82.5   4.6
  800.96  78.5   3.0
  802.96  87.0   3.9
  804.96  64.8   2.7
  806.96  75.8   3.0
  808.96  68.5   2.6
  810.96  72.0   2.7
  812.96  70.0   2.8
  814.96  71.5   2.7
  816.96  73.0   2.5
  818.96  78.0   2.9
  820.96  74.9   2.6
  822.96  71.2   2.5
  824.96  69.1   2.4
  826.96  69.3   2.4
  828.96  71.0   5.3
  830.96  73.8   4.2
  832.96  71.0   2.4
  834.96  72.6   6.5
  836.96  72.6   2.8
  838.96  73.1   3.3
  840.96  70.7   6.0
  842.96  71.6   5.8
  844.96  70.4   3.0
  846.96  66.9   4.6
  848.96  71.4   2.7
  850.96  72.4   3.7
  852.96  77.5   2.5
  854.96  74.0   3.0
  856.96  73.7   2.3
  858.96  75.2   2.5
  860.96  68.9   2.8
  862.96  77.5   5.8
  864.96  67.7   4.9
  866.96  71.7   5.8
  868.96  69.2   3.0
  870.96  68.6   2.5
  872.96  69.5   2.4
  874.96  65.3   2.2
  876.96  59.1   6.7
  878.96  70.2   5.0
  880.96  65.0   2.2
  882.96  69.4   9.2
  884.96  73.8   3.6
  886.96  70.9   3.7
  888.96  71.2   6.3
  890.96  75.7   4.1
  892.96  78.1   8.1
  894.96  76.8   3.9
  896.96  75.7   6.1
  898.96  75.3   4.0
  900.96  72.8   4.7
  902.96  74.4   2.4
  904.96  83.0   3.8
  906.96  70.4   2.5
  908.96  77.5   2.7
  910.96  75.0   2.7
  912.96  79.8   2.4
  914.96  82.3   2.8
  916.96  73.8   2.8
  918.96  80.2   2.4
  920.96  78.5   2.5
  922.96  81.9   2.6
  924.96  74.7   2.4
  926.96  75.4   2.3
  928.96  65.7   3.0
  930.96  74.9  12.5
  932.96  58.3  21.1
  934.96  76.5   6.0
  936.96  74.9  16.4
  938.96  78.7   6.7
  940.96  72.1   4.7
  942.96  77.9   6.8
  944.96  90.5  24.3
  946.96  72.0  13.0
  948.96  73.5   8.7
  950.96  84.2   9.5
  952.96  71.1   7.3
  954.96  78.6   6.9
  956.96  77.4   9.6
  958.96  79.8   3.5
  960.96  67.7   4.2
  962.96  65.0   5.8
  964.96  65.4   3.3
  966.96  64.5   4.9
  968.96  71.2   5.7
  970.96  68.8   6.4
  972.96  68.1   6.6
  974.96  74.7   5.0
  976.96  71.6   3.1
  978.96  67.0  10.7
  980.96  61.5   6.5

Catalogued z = 0.219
